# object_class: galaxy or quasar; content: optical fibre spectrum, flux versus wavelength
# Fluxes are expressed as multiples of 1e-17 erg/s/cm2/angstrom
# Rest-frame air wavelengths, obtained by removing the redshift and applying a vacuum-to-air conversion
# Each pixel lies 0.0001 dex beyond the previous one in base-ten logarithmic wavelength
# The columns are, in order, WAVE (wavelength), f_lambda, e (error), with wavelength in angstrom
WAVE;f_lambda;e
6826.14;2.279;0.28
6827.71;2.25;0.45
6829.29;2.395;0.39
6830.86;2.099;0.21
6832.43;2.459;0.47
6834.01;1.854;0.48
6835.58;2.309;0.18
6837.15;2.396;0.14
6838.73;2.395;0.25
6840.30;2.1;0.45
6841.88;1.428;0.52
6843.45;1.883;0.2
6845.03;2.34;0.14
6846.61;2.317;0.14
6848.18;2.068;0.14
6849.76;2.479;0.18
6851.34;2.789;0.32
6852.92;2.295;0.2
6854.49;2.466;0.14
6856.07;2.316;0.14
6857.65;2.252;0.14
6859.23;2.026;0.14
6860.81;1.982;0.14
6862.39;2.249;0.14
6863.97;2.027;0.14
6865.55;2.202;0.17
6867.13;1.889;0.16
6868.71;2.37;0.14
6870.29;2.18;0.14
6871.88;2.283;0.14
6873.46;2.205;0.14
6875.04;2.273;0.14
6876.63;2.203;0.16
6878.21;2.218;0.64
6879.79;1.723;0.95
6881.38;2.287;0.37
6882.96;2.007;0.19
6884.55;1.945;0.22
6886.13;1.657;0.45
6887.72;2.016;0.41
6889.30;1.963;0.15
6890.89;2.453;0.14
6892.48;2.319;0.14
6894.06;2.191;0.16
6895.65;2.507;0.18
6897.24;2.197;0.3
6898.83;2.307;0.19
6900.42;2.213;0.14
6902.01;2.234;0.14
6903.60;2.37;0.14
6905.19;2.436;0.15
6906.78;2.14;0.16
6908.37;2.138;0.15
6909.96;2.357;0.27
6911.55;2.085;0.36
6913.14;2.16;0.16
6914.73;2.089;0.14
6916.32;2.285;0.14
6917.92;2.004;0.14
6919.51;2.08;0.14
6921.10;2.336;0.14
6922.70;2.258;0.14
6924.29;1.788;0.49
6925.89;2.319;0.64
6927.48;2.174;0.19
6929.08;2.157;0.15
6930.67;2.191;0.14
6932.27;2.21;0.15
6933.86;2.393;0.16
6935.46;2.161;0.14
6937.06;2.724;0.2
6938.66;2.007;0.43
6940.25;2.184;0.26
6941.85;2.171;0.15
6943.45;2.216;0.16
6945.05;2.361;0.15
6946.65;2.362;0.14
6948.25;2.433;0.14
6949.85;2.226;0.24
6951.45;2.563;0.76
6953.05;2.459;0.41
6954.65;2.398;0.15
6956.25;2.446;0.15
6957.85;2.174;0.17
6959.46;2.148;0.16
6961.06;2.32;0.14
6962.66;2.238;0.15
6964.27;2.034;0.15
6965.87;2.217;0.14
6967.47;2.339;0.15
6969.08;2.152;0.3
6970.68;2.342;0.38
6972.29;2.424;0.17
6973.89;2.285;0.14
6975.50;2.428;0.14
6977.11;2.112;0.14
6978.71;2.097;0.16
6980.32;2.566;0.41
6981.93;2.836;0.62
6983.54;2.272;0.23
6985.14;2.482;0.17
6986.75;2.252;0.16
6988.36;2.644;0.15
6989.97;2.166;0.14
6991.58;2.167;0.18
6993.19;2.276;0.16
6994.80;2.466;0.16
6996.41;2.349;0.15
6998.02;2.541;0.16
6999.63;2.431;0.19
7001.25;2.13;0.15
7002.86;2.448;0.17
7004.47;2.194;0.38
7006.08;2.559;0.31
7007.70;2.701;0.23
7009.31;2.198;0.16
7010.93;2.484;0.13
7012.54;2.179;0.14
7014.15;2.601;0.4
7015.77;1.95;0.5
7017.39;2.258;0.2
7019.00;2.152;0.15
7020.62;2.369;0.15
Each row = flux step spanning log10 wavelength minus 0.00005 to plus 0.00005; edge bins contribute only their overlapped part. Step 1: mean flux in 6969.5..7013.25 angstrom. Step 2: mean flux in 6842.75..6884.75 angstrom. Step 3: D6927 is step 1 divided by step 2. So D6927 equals 1.08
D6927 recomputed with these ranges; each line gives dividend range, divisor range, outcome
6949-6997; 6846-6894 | 1.07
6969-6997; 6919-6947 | 1.06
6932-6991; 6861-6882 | 1.08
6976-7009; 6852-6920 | 1.09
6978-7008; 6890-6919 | 1.07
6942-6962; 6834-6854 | 1.05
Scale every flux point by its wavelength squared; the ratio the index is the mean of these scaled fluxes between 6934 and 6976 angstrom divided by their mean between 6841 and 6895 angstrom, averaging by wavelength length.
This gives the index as 1.1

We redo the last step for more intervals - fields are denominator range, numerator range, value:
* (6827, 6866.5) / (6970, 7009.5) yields 1.12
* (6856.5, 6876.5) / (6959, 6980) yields 1.07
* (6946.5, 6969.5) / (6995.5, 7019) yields 1.04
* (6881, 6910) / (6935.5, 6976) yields 1.07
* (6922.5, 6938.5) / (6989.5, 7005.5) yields 1.06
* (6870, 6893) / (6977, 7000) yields 1.17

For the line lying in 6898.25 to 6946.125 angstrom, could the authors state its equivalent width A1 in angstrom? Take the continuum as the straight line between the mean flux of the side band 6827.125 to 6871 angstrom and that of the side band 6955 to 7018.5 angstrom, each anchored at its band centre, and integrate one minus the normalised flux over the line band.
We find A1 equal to 1.1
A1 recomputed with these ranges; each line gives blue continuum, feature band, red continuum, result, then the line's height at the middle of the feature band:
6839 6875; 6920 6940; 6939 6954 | 0.7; 2.3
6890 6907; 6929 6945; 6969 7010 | 0.6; 2.33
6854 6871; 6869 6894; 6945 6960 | 1.0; 2.21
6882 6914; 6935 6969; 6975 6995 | 0.0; 2.3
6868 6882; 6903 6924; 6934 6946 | 0.4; 2.24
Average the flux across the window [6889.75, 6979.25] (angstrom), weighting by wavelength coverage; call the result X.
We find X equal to 2.26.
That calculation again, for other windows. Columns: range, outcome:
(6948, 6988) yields 2.33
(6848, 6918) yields 2.2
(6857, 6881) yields 2.14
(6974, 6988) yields 2.38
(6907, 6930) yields 2.16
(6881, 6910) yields 2.19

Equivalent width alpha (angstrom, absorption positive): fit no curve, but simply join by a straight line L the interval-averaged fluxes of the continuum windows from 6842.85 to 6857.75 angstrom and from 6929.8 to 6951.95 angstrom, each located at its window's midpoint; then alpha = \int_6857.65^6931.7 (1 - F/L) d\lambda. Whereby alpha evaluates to 4.8 angstrom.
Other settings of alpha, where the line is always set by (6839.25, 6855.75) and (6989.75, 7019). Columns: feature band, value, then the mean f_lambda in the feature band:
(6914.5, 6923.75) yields 0.4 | 2.17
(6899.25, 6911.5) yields 0.0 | 2.26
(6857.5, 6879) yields 0.7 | 2.17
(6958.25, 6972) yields 0.5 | 2.23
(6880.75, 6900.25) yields 0.9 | 2.15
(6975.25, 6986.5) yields -0.3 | 2.39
